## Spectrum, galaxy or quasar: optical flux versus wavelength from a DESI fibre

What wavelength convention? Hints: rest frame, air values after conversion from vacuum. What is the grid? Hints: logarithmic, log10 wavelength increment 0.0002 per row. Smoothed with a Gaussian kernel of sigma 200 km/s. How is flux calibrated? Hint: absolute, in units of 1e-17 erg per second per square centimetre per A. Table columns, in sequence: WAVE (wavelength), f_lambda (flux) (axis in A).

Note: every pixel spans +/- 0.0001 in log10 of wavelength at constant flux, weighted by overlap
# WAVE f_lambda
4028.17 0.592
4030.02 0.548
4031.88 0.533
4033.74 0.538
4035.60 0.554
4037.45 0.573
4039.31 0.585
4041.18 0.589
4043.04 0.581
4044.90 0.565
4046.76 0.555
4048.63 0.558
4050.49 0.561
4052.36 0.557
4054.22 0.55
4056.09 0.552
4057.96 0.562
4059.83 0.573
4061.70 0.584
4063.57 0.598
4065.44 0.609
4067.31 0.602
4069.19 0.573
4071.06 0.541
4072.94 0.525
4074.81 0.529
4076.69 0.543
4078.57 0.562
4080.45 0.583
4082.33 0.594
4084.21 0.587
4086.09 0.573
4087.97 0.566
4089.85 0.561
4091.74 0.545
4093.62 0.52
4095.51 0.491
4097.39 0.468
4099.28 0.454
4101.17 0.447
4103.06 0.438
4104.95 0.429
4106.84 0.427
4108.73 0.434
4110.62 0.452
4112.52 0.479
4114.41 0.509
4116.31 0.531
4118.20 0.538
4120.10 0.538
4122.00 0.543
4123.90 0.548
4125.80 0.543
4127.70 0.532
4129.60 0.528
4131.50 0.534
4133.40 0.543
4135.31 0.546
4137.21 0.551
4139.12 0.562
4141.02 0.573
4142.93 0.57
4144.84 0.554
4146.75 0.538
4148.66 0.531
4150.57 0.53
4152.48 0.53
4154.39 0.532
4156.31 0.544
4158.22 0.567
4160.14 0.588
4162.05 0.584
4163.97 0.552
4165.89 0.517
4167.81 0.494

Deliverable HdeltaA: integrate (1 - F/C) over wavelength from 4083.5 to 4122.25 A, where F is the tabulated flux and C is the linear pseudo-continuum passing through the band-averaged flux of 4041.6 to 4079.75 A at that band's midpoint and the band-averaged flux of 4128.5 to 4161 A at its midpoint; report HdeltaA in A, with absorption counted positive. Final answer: 3.9 A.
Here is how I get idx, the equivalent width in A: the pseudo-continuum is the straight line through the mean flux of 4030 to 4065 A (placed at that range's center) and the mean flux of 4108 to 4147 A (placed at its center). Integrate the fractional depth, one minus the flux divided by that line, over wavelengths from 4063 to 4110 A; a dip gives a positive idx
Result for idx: 1.9 A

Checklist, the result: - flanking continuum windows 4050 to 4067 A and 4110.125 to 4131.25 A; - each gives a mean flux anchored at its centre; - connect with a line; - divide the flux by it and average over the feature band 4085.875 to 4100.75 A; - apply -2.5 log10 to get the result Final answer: 0.06 mag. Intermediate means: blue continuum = 0.573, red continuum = 0.524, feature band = 0.517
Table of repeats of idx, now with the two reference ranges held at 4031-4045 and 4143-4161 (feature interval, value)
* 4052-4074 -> -0.3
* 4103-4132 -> 2.7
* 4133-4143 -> -0.1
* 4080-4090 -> -0.4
